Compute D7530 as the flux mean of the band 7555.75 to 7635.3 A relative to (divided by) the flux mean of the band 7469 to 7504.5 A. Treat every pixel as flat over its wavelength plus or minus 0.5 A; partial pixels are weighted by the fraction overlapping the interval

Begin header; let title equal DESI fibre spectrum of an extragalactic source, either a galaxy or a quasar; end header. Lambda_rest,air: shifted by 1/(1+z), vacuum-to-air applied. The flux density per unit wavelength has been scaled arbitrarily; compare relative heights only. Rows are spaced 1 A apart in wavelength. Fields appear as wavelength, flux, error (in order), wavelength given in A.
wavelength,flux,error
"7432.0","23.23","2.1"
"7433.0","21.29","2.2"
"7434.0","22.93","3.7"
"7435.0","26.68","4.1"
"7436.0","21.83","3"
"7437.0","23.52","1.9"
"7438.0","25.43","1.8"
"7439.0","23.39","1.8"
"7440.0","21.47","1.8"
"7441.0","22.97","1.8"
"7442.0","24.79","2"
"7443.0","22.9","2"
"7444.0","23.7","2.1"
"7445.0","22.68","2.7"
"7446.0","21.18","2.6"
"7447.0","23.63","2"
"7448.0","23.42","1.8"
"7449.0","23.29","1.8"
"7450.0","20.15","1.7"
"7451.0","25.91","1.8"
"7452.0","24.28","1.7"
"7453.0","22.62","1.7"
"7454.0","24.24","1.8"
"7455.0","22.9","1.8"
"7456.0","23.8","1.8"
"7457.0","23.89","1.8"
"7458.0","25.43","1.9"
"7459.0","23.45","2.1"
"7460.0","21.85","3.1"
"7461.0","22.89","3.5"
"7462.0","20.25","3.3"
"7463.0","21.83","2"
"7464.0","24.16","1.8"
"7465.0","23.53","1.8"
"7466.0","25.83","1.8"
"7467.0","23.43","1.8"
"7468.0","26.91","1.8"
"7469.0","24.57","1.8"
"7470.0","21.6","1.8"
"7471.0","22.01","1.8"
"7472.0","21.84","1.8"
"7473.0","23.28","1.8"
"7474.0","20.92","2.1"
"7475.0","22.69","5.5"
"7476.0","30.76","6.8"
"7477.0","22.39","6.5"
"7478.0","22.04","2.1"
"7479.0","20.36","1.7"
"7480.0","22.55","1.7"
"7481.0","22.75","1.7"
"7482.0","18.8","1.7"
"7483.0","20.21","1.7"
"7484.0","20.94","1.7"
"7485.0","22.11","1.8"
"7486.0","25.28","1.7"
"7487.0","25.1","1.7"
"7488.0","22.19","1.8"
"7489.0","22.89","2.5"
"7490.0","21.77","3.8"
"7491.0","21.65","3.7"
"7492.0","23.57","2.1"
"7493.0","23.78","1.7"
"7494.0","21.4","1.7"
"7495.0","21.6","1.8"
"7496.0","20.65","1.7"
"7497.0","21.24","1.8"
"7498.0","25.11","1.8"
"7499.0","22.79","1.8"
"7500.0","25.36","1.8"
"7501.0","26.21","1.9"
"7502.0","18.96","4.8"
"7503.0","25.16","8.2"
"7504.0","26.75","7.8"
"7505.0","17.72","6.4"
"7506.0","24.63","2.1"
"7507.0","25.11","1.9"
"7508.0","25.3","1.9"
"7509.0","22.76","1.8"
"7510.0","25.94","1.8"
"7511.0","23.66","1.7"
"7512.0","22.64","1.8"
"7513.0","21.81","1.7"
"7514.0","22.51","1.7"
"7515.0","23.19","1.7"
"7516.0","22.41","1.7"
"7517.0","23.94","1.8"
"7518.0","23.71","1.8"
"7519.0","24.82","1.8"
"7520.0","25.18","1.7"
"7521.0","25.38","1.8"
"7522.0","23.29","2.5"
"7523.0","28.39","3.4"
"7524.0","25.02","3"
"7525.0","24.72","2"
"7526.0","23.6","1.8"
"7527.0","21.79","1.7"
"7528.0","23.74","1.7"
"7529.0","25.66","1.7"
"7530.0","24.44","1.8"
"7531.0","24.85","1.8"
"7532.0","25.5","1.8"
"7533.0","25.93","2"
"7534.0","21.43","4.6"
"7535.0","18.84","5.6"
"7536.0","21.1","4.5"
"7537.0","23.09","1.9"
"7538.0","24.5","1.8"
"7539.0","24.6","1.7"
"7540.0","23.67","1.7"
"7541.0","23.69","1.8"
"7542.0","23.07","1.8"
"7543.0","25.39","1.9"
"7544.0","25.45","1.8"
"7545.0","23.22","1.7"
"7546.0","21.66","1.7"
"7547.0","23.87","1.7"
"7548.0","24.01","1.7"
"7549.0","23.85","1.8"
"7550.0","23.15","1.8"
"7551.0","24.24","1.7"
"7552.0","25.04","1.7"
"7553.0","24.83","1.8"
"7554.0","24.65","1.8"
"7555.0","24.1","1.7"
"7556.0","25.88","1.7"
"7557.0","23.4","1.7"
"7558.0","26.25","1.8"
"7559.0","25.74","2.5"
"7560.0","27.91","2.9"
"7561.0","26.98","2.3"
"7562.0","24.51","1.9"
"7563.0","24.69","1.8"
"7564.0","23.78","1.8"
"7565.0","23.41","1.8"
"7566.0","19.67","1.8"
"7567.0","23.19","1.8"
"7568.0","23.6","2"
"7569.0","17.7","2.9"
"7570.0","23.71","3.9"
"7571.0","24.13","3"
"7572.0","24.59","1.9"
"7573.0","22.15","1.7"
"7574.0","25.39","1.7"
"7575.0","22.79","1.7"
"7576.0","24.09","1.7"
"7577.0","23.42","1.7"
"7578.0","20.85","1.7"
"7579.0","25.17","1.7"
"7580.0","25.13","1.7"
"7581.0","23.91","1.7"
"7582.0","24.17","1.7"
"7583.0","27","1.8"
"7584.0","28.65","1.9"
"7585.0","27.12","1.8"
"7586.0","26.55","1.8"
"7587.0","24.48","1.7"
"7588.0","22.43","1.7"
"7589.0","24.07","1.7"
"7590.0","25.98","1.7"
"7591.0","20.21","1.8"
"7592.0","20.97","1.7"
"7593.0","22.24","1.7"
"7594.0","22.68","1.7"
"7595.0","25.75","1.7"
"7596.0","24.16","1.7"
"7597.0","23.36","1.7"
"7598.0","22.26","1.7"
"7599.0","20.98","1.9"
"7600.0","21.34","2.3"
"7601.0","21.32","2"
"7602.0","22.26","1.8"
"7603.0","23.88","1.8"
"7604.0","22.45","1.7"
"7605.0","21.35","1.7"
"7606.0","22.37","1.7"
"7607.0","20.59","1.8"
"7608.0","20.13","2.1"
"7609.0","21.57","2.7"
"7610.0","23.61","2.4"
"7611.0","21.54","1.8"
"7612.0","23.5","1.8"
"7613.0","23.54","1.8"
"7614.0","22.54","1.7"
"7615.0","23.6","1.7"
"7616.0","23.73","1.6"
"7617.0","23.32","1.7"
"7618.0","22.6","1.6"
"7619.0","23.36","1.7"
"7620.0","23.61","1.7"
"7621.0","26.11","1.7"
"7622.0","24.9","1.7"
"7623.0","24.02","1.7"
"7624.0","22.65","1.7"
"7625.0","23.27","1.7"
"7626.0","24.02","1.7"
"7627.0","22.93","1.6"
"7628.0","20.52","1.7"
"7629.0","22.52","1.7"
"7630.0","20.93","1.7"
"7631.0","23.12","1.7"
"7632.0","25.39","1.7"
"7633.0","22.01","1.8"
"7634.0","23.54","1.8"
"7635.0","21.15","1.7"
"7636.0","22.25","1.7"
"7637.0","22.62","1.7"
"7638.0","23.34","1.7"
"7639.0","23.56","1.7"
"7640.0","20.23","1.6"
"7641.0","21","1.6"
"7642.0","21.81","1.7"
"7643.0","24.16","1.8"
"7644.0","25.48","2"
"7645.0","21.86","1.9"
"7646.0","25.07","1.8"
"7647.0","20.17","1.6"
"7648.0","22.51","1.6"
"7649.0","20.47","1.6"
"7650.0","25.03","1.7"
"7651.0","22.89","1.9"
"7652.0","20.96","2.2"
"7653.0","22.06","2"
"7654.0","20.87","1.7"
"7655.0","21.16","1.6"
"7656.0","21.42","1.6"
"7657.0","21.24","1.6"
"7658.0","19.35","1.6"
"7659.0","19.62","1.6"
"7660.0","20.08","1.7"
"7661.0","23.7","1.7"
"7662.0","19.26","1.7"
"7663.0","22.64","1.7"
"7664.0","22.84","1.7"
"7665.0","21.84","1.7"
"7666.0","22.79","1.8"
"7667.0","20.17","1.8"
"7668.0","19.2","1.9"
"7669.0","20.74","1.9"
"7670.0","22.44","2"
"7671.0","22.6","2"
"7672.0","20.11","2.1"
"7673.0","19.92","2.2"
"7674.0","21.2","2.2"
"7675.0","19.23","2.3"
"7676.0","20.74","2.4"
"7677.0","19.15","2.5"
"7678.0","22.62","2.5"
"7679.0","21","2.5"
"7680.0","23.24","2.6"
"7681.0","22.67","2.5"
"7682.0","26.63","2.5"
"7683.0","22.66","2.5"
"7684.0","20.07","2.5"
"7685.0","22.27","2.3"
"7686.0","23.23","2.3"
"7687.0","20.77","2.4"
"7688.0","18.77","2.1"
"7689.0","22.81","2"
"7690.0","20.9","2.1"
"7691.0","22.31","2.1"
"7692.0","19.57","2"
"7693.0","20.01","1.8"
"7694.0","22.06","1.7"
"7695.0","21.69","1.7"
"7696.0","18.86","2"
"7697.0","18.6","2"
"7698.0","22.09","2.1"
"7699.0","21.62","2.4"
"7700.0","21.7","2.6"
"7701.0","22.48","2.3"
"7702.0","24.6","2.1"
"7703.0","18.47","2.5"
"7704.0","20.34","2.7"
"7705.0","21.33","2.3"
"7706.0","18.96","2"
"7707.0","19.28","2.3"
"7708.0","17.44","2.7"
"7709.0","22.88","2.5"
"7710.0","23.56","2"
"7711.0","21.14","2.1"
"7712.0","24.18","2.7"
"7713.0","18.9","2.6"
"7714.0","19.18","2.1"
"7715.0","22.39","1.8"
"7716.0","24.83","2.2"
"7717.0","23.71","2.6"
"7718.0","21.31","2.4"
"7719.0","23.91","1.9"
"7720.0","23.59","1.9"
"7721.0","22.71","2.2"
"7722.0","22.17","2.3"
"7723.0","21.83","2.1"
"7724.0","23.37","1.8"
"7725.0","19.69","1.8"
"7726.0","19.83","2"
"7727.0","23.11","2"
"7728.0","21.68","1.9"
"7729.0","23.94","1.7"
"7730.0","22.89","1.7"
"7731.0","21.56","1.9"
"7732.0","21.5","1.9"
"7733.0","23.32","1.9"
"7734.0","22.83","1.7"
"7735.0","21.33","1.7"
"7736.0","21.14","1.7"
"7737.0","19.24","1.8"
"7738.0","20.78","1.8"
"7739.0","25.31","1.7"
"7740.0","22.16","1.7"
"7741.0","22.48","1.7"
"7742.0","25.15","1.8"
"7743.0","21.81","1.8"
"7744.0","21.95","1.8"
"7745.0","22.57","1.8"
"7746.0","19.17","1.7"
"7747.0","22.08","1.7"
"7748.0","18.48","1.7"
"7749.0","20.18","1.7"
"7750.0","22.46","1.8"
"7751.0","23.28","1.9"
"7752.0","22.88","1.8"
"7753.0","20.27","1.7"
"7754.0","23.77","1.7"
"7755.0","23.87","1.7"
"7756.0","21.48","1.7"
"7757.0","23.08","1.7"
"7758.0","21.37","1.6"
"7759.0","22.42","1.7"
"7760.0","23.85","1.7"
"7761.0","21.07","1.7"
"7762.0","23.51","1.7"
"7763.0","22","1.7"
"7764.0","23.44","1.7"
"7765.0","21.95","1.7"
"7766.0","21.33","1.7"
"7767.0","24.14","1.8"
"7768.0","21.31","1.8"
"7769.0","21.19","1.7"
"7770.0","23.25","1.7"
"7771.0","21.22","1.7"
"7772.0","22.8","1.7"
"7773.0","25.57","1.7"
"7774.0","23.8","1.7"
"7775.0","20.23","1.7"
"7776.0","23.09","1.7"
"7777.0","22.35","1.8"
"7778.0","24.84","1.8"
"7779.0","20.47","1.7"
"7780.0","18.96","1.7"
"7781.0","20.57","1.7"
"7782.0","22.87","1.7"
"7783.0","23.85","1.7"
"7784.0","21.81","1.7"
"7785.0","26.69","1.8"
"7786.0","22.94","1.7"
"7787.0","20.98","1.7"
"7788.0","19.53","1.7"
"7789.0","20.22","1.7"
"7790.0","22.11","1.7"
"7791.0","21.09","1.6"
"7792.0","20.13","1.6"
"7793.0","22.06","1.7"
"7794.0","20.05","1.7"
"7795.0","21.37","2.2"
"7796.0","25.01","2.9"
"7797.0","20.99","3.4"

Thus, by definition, 1.03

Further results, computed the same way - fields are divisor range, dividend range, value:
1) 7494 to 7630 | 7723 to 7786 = 0.94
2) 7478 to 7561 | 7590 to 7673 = 0.95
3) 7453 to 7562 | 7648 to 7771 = 0.92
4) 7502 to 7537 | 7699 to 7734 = 0.92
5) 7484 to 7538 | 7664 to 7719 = 0.91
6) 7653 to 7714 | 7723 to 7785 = 1.05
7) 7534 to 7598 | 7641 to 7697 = 0.90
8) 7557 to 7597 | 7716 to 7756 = 0.92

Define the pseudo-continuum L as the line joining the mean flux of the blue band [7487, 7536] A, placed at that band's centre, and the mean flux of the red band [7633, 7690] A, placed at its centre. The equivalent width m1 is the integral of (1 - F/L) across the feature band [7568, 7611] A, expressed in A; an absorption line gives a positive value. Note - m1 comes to -1.2 A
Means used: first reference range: 23.5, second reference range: 21.8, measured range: 23.2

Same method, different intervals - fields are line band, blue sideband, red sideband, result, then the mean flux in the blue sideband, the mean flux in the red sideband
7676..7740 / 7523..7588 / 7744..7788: 3.0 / 24.1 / 22.2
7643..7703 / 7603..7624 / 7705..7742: 2.2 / 22.9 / 21.9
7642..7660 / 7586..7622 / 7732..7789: 0.6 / 22.9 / 22.2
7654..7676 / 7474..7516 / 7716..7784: 1.4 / 23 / 22.2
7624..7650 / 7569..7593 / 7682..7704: 0.1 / 24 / 21.3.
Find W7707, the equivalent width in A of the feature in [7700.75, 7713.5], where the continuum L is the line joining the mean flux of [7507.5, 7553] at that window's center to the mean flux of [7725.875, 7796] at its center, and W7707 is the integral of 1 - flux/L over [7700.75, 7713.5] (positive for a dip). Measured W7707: 0.9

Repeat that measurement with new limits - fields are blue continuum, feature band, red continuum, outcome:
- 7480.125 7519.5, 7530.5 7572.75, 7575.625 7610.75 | -1.3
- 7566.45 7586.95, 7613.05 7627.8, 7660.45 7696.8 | -0.4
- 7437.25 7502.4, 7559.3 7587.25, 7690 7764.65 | -2.1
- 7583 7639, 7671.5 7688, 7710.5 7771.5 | 0.8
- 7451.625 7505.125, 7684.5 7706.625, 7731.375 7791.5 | 1.3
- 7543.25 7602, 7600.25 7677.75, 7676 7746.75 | 2.4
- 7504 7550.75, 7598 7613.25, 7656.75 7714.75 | 0.3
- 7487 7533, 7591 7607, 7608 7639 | 0.6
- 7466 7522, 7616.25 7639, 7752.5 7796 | -0.4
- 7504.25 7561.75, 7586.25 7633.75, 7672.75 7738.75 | 0.2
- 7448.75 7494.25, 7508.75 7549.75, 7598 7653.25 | -1.7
